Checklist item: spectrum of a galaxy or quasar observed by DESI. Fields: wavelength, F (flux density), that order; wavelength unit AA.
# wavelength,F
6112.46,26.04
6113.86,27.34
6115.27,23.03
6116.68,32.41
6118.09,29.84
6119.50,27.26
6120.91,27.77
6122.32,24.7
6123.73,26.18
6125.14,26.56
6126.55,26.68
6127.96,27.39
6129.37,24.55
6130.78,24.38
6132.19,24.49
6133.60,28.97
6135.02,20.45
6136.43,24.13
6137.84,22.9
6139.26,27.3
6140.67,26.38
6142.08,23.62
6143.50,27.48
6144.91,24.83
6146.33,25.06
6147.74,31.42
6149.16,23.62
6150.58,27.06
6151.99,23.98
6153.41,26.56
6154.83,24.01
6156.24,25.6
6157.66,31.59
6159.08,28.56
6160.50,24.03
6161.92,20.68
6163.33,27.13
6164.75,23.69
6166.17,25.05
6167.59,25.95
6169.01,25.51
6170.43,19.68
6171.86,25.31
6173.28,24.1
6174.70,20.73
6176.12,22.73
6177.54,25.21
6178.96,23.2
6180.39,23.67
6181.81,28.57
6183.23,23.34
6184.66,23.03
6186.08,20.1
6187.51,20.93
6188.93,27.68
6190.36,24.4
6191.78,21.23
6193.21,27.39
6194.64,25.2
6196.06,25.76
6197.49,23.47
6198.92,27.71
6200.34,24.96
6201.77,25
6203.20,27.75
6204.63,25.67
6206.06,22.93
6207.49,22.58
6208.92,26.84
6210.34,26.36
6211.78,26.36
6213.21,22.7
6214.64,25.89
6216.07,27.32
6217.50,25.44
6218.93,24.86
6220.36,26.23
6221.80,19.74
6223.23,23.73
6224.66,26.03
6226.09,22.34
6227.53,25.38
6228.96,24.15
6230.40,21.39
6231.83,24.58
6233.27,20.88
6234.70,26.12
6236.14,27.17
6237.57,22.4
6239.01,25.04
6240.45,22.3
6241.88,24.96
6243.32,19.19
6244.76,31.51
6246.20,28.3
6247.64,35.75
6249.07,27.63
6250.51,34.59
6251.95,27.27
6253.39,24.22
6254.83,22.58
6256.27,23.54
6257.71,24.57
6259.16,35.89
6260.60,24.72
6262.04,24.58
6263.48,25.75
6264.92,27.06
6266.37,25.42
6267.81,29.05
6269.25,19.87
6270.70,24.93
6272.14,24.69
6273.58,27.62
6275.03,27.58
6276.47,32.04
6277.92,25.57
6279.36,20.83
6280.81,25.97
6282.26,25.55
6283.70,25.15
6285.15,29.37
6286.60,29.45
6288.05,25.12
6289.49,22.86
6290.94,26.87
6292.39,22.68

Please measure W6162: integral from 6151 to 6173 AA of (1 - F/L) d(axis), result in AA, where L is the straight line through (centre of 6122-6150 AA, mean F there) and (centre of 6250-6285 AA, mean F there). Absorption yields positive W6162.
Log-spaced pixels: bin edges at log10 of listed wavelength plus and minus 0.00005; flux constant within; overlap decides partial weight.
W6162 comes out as 0.46 AA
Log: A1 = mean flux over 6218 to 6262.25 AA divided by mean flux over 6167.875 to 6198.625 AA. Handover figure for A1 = 1.07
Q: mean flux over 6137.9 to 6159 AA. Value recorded 26.3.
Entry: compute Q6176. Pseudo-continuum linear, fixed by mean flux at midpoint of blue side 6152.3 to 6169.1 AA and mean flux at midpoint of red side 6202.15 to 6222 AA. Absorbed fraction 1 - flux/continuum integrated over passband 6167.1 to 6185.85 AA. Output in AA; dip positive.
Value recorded 1.26 AA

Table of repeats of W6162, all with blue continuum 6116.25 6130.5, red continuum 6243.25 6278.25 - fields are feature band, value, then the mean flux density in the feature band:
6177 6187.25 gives 1.3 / 23.7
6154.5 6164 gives 0.4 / 26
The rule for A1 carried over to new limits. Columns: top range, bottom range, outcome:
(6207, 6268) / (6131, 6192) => 1.03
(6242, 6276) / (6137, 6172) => 1.05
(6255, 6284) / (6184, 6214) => 1.05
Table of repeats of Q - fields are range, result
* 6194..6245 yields 24.7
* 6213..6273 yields 25.5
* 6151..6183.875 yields 24.8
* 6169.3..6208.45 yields 24.2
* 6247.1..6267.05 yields 27.3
